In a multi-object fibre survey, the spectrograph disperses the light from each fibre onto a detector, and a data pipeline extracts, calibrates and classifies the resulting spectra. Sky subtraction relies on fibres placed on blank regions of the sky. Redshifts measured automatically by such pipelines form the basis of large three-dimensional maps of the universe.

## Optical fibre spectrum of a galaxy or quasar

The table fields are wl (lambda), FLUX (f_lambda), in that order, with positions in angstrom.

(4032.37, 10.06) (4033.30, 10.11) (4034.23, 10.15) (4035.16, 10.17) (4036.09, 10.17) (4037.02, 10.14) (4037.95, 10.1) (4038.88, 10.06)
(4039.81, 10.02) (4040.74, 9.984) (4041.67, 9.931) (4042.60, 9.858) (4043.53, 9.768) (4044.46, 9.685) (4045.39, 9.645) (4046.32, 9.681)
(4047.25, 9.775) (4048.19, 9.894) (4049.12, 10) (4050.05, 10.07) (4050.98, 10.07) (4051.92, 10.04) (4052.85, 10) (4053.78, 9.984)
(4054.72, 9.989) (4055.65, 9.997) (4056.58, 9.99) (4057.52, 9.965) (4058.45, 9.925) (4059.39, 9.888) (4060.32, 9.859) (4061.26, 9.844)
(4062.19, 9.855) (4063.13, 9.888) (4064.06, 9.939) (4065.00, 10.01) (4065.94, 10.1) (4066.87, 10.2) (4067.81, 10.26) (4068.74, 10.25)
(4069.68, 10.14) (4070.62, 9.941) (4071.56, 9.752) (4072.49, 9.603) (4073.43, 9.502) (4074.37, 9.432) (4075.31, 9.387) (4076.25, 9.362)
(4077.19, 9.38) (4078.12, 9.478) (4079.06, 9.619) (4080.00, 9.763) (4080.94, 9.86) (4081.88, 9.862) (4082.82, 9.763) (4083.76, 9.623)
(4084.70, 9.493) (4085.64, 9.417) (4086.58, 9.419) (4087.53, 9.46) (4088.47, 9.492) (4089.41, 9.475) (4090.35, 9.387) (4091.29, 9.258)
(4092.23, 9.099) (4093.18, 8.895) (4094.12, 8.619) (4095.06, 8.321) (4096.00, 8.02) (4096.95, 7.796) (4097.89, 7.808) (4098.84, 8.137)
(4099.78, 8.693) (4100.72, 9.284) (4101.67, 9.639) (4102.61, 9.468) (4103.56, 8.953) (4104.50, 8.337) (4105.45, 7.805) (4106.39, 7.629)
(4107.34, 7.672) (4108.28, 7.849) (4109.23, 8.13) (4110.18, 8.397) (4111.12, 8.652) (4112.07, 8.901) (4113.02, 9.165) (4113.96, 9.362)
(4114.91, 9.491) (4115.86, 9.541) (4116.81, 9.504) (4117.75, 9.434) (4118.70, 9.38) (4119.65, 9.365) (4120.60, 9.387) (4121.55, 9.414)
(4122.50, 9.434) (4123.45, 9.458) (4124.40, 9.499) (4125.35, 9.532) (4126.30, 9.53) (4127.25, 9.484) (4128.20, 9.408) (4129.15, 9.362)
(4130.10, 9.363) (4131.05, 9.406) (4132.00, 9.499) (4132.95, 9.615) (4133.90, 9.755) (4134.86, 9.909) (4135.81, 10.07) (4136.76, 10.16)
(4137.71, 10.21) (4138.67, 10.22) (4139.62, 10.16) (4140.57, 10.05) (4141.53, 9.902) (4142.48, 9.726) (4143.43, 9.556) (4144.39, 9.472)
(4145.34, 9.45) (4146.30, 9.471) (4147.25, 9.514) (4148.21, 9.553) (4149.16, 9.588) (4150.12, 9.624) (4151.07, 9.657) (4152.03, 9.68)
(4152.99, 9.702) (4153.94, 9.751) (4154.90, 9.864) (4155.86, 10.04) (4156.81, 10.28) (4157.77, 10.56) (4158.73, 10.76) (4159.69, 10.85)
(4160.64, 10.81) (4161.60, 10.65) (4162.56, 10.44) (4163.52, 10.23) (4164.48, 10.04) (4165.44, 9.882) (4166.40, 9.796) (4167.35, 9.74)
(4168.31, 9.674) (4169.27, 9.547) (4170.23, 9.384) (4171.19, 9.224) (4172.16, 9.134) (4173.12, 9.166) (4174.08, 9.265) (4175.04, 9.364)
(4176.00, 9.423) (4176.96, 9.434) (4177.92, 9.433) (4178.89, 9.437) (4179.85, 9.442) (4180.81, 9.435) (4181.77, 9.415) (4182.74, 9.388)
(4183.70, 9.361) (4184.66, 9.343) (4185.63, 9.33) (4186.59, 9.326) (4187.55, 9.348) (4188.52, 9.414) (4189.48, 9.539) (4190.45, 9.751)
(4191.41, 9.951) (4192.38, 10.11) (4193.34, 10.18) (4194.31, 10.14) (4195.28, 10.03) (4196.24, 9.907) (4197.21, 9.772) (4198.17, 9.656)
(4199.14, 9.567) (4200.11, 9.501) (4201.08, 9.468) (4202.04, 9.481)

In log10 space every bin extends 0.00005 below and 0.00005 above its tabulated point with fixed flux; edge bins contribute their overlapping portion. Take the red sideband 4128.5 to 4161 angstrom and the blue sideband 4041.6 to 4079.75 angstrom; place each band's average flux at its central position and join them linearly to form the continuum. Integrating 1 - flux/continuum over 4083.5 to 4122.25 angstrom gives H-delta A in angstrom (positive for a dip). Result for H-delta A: 3.7 angstrom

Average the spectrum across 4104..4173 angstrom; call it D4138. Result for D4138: 9.54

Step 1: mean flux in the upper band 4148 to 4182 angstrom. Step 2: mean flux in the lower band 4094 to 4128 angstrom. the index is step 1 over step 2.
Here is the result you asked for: 1.10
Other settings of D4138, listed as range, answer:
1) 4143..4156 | 9.62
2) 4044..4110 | 9.4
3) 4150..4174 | 9.93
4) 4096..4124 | 8.82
